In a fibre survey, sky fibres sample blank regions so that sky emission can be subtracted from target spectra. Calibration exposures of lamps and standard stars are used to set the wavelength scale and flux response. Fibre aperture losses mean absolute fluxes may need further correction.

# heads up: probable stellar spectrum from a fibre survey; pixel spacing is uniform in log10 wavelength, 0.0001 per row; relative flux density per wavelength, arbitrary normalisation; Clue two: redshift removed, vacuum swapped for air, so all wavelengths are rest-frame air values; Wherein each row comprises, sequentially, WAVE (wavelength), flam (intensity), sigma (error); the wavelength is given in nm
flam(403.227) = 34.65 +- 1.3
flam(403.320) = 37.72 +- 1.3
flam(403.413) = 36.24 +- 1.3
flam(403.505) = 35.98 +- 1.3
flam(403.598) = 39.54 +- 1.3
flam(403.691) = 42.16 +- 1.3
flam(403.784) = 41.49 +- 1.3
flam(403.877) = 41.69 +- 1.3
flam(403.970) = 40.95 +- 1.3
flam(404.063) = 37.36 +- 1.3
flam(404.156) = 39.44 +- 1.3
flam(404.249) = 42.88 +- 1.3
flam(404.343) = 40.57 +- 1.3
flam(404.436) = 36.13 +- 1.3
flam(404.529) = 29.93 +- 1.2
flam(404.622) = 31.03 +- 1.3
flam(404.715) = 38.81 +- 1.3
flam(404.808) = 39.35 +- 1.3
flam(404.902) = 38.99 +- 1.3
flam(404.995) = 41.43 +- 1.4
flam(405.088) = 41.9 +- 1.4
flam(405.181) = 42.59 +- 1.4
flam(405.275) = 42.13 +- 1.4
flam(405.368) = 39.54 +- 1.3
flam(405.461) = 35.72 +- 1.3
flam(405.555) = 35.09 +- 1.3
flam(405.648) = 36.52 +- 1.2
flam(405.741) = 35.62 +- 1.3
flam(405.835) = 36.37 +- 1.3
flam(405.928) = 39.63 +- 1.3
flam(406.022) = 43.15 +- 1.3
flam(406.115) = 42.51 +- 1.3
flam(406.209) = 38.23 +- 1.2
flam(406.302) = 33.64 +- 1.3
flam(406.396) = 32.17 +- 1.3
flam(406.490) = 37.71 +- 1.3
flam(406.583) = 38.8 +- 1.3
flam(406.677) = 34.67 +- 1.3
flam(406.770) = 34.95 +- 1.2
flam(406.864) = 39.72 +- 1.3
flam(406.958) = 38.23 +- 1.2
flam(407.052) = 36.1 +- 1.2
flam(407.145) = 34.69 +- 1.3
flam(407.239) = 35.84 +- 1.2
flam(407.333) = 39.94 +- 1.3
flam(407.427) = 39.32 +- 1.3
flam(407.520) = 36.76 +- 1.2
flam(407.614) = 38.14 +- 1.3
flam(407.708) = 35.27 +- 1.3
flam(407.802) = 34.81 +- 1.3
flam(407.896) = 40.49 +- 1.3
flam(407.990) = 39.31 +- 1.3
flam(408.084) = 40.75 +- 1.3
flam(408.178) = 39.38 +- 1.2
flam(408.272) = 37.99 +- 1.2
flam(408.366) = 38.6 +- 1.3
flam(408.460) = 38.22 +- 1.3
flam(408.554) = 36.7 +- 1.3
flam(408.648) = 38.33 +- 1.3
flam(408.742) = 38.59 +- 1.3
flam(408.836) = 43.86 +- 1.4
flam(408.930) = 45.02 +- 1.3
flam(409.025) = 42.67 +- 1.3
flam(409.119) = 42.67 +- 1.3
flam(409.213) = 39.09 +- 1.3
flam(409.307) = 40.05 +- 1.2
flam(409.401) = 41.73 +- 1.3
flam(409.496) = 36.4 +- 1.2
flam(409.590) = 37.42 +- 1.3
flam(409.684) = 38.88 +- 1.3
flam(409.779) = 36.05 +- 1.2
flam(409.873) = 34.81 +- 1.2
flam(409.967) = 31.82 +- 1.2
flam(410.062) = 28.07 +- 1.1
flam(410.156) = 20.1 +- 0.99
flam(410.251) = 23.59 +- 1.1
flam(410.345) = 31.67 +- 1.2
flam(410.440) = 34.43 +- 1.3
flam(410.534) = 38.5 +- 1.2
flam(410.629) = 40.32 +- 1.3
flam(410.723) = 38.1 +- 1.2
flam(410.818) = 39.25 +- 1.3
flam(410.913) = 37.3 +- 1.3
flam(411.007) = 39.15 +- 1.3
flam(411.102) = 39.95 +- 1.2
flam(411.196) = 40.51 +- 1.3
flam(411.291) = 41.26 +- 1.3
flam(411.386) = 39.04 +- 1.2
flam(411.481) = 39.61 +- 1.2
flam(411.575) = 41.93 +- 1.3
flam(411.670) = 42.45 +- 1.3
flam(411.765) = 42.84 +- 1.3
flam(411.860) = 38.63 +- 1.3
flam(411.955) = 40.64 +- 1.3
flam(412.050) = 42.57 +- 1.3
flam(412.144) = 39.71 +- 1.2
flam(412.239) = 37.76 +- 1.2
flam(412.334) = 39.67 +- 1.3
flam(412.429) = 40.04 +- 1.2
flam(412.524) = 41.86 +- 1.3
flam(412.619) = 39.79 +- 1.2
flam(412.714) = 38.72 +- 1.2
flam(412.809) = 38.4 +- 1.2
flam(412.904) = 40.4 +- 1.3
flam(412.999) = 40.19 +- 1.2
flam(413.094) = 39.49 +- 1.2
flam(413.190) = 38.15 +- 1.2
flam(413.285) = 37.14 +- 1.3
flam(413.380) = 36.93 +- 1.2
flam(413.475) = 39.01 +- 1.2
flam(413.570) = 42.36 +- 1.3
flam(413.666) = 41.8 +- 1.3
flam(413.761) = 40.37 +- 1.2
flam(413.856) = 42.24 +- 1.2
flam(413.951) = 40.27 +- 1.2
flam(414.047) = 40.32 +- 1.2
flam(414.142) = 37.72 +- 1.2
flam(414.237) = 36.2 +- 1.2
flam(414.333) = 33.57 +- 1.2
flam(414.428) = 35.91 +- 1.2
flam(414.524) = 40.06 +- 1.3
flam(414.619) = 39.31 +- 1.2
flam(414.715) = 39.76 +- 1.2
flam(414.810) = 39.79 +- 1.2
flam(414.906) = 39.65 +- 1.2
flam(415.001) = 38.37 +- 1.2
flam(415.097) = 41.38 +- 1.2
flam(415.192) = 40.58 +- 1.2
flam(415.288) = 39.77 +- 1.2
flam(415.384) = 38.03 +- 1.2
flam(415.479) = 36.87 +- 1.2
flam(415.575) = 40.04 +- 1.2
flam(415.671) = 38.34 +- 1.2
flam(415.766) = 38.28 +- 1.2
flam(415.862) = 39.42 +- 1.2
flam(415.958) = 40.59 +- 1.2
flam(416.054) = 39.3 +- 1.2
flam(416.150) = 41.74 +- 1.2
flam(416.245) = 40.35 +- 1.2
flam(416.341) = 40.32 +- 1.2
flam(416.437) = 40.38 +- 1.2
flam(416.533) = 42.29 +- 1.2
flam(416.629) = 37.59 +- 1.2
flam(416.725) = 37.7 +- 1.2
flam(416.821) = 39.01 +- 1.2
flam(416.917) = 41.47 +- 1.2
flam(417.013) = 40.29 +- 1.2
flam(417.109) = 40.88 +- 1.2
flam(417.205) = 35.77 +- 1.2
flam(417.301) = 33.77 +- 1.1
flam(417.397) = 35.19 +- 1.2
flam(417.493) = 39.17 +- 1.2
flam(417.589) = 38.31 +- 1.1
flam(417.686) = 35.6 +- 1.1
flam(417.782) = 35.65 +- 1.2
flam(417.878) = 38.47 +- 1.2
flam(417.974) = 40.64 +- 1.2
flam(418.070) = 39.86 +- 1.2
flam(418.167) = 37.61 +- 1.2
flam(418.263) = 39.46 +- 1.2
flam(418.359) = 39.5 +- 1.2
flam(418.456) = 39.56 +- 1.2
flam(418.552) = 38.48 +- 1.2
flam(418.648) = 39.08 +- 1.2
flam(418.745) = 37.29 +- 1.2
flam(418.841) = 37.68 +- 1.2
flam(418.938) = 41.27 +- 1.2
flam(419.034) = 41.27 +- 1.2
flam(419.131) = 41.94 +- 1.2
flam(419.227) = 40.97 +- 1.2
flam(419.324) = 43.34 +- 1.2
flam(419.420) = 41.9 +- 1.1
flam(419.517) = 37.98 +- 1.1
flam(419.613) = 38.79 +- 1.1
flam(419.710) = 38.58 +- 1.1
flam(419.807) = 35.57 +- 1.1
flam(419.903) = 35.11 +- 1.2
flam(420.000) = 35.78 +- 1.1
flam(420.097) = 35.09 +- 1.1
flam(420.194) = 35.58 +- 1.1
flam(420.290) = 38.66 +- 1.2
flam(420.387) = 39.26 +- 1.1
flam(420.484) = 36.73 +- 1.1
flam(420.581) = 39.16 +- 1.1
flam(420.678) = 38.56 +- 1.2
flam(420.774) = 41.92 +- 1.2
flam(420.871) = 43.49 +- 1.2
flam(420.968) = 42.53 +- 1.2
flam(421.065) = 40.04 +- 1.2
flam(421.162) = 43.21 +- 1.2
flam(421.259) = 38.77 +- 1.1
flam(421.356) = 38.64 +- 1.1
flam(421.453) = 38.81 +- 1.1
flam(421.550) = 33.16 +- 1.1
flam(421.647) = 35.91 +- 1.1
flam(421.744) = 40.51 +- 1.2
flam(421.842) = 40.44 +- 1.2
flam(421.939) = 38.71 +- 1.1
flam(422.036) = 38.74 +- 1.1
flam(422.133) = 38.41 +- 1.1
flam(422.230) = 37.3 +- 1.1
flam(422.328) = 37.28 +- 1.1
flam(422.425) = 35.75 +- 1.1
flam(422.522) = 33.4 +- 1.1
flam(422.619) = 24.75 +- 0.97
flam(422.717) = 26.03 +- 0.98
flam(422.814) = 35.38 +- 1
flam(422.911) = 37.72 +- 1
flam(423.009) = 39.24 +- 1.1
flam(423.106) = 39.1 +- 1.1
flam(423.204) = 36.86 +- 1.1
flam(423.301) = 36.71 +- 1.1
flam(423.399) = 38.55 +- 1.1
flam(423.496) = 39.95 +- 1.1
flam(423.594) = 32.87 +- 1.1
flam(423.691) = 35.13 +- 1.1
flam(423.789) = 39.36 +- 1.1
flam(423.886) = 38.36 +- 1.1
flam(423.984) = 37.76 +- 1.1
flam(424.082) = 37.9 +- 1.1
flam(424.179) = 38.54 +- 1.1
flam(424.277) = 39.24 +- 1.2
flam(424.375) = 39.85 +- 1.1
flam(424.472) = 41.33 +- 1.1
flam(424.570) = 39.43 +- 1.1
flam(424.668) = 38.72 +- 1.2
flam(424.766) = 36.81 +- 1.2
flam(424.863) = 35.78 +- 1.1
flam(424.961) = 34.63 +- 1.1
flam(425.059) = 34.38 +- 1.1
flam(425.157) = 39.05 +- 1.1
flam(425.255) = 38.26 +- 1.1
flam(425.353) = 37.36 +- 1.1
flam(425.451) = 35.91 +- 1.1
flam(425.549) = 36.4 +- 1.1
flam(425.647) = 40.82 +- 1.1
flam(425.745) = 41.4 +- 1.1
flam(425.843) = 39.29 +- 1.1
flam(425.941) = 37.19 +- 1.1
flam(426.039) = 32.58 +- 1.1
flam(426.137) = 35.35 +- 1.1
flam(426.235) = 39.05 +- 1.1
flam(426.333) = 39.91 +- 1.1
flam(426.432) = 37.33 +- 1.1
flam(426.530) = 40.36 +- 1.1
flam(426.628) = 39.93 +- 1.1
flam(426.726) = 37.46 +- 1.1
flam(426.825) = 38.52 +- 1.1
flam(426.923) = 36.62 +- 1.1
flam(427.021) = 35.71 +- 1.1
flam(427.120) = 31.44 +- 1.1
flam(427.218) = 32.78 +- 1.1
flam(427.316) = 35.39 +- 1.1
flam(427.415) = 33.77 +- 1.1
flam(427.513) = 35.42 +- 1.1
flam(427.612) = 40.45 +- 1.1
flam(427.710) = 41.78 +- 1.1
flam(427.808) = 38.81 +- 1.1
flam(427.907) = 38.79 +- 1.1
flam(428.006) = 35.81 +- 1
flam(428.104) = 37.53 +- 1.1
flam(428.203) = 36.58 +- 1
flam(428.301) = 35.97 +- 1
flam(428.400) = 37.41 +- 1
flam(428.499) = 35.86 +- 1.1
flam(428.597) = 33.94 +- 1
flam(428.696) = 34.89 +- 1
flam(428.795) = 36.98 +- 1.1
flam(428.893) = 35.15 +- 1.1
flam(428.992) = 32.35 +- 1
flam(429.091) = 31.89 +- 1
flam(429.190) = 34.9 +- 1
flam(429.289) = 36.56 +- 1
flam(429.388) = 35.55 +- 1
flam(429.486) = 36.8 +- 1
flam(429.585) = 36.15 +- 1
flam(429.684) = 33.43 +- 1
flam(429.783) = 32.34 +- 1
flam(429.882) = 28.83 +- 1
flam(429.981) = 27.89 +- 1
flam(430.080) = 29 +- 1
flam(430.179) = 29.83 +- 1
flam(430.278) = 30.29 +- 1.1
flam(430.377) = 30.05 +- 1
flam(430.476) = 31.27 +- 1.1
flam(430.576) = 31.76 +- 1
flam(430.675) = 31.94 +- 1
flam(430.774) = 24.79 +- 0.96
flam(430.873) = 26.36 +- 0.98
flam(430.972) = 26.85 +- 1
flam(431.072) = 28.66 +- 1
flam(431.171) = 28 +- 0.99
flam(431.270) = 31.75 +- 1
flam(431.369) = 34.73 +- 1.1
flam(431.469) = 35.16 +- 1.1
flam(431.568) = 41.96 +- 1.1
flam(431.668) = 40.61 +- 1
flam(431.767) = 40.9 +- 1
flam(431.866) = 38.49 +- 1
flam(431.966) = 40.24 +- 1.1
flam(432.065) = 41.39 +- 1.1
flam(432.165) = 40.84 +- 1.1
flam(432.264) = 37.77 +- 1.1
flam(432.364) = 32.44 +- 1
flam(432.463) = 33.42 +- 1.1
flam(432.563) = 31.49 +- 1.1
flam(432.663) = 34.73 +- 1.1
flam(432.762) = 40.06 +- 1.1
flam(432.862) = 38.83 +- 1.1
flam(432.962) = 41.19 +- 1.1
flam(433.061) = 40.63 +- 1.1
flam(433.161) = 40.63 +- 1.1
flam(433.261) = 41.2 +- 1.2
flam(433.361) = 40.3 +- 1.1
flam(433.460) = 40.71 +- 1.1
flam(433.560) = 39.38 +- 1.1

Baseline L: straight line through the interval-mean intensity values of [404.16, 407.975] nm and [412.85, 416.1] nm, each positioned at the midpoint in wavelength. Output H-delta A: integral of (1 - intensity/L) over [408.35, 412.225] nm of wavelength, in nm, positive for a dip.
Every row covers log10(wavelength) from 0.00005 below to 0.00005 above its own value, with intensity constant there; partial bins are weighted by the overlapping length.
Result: 0.041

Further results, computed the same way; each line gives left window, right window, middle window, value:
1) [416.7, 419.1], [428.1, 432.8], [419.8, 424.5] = -0.07 nm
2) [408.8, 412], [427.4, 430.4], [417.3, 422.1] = -0.33 nm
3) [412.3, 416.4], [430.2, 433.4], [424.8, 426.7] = -0.05 nm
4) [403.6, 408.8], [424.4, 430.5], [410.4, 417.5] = -0.37 nm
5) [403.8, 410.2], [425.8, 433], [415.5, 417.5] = -0.13 nm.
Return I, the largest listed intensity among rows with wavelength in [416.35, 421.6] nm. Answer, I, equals 43.49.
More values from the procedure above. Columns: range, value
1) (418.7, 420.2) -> 43.34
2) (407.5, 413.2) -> 45.02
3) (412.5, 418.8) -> 42.36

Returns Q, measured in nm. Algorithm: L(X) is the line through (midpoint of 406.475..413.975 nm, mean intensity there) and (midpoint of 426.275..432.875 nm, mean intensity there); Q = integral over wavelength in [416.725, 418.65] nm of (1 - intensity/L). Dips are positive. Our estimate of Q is -0.07 nm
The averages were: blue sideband 38.4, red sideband 35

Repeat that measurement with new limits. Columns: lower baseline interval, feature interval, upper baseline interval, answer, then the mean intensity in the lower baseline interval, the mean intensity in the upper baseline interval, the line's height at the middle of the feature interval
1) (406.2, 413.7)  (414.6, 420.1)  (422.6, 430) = -0.24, 38.1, 36.5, 37.4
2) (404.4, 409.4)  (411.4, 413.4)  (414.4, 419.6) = -0.06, 38.3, 39.2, 38.8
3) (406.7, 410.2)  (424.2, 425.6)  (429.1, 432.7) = -0.12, 37.6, 33.5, 34.6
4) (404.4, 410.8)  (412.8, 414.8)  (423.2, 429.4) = -0.10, 37.3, 37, 37.2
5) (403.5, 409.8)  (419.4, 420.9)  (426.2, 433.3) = -0.06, 38.5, 35.4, 36.7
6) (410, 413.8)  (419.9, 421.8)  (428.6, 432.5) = -0.14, 38.3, 33.7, 36.1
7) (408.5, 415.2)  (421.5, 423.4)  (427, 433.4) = 0.02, 38.6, 35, 36.5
